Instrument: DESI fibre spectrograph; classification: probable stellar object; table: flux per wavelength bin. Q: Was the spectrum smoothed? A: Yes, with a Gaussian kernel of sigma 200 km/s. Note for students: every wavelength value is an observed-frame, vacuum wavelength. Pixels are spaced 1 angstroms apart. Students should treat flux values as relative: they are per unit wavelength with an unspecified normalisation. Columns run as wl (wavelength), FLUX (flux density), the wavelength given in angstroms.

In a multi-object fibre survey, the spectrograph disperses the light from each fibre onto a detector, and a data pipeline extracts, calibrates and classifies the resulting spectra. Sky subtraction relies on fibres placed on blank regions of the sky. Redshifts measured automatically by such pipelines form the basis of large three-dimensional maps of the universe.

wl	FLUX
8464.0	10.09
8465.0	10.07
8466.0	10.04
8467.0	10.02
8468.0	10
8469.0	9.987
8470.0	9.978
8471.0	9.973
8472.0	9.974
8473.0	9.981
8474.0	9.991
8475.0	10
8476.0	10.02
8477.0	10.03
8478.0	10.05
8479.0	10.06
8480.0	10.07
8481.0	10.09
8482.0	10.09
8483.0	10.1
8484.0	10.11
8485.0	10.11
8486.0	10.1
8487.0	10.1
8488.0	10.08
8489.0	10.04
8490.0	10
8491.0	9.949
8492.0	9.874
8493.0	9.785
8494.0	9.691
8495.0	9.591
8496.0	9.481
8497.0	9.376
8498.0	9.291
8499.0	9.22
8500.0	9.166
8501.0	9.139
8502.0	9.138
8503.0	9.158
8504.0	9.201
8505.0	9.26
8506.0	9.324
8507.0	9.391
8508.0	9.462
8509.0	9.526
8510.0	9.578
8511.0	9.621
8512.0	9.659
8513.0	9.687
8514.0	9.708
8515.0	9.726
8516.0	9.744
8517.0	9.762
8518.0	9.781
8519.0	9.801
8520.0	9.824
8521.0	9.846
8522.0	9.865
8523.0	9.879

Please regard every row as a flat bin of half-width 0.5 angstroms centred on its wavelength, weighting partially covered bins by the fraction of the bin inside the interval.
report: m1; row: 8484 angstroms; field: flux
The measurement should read 10.11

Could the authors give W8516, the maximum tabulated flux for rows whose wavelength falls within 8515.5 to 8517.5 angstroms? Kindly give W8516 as 9.762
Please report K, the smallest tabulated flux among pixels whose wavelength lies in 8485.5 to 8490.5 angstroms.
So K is 10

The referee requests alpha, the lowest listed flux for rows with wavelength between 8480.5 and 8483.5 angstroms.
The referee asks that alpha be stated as 10.09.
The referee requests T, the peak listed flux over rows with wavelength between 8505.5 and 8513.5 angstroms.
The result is 9.687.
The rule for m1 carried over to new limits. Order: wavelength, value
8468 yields 10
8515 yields 9.726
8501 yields 9.139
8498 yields 9.291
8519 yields 9.801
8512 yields 9.659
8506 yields 9.324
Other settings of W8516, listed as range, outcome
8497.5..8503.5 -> 9.291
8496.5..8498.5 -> 9.376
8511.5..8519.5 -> 9.801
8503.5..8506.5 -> 9.324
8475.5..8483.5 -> 10.1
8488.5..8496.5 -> 10.04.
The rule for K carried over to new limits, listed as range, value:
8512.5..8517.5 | 9.687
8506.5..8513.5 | 9.391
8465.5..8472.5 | 9.973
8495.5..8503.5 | 9.138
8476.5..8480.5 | 10.03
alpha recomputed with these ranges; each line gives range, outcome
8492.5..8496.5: 9.481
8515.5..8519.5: 9.744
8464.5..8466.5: 10.04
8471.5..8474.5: 9.974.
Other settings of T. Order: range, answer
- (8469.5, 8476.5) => 10.02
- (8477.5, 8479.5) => 10.06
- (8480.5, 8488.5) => 10.11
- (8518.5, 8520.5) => 9.824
